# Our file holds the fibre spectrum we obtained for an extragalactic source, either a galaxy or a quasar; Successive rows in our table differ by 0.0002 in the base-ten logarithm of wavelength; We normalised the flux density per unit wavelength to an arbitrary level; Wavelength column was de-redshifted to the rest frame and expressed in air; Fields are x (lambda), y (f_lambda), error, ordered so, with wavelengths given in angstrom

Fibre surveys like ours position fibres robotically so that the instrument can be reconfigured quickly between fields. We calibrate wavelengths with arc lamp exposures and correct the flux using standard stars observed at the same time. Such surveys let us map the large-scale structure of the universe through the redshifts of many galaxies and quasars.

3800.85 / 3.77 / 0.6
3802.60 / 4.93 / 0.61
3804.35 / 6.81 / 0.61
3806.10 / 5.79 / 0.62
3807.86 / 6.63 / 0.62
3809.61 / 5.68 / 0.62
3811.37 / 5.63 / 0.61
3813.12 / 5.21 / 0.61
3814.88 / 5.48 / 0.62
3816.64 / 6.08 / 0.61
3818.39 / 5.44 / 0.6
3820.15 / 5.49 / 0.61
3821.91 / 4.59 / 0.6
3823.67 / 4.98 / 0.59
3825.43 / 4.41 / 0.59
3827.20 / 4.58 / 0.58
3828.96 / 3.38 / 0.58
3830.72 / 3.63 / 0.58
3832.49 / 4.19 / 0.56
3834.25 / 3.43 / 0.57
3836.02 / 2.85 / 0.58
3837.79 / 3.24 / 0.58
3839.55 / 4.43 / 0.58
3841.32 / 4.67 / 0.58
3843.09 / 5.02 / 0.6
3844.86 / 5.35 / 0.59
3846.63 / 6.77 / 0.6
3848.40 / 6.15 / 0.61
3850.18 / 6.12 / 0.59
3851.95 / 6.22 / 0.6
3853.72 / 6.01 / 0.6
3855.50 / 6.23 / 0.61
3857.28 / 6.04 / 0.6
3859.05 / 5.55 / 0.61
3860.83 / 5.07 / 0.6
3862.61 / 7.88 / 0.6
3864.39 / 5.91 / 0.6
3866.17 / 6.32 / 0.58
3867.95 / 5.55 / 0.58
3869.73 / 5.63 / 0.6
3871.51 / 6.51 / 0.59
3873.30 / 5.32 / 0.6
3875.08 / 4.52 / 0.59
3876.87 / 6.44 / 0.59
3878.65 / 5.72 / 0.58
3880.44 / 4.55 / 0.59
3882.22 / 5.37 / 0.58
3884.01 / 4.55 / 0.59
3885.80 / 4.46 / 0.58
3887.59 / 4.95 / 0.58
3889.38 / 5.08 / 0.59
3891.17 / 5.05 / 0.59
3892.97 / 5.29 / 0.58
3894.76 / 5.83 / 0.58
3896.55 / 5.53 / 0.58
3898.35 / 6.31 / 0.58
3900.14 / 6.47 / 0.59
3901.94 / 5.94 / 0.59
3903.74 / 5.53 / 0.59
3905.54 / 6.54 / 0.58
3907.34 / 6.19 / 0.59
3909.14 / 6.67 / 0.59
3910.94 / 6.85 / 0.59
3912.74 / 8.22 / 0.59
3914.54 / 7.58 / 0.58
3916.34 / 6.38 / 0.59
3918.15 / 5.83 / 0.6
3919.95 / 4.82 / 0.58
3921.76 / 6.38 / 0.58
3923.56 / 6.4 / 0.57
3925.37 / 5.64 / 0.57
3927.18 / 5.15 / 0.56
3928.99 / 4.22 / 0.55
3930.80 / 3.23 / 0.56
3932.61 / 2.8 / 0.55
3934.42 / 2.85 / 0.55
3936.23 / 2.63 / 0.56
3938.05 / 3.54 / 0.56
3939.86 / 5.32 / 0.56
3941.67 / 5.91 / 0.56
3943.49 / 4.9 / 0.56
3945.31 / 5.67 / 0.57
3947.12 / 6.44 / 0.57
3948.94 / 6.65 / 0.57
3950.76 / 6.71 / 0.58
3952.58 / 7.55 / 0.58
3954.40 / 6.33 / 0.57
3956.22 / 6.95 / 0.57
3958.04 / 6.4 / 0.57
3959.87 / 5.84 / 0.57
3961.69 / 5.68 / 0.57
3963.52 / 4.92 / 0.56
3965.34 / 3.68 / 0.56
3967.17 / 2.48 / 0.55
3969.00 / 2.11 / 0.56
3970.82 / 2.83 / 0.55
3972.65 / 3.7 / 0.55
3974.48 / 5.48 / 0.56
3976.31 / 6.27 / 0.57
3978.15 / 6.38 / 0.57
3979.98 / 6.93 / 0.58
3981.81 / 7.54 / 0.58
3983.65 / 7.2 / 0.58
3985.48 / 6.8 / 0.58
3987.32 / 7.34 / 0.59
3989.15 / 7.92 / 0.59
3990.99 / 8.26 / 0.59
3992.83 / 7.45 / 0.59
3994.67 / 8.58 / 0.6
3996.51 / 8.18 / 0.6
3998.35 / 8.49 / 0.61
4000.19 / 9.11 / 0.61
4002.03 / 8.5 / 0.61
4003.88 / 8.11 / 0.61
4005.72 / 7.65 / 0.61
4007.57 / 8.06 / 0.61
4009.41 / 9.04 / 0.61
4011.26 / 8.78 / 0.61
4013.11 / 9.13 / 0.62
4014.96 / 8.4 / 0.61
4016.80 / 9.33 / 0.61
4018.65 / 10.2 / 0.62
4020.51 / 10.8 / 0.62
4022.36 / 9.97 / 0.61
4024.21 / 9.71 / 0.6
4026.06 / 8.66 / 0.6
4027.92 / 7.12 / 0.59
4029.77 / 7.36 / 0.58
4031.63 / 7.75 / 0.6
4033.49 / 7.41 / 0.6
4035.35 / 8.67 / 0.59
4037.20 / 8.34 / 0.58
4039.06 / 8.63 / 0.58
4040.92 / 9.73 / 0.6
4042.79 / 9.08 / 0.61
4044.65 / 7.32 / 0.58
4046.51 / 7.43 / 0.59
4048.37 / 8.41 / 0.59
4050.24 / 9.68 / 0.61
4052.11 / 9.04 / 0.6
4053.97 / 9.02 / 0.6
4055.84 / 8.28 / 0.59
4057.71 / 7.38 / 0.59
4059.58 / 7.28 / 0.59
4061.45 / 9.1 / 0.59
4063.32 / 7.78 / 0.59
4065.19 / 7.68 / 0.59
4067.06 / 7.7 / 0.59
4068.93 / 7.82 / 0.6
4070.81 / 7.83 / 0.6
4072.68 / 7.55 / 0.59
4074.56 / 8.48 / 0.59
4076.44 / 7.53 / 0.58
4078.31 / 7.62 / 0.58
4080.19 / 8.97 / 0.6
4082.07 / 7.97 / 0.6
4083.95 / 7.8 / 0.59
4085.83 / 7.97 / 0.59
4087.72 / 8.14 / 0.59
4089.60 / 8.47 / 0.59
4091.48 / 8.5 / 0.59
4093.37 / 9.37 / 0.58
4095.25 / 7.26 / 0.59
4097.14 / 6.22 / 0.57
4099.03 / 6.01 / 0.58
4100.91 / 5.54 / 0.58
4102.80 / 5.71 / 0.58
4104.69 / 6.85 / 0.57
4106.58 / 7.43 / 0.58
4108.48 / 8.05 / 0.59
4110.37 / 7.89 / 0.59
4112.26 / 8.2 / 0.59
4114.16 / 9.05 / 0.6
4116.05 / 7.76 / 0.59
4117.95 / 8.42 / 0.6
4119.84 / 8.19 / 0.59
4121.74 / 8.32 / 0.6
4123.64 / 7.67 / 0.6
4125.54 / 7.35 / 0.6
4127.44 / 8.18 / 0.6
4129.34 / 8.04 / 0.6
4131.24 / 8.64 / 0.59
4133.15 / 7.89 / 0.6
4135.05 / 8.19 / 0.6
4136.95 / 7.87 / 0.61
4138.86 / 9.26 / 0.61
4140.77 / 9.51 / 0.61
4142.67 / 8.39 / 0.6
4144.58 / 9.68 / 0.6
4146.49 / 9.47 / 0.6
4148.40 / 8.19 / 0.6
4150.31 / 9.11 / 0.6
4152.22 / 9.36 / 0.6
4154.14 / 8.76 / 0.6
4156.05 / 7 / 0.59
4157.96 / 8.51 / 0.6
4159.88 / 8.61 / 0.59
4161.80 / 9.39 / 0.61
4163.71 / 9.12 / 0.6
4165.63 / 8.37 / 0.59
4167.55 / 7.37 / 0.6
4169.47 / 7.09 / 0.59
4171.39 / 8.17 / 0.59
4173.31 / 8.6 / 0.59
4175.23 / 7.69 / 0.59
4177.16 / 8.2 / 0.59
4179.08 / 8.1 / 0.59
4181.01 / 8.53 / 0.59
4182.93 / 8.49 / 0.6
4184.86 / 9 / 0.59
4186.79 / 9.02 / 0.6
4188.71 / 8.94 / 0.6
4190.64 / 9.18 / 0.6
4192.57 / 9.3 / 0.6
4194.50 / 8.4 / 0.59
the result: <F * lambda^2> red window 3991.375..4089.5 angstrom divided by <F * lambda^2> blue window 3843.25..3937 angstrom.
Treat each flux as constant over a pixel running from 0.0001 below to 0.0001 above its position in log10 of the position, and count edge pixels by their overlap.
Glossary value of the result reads 1.6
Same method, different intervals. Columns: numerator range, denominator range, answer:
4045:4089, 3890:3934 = 1.52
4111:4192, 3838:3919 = 1.66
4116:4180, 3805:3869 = 1.85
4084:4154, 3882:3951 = 1.63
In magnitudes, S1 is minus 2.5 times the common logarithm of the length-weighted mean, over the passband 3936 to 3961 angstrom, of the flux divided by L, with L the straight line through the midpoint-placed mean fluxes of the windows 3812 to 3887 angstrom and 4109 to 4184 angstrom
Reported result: 0.08 mag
